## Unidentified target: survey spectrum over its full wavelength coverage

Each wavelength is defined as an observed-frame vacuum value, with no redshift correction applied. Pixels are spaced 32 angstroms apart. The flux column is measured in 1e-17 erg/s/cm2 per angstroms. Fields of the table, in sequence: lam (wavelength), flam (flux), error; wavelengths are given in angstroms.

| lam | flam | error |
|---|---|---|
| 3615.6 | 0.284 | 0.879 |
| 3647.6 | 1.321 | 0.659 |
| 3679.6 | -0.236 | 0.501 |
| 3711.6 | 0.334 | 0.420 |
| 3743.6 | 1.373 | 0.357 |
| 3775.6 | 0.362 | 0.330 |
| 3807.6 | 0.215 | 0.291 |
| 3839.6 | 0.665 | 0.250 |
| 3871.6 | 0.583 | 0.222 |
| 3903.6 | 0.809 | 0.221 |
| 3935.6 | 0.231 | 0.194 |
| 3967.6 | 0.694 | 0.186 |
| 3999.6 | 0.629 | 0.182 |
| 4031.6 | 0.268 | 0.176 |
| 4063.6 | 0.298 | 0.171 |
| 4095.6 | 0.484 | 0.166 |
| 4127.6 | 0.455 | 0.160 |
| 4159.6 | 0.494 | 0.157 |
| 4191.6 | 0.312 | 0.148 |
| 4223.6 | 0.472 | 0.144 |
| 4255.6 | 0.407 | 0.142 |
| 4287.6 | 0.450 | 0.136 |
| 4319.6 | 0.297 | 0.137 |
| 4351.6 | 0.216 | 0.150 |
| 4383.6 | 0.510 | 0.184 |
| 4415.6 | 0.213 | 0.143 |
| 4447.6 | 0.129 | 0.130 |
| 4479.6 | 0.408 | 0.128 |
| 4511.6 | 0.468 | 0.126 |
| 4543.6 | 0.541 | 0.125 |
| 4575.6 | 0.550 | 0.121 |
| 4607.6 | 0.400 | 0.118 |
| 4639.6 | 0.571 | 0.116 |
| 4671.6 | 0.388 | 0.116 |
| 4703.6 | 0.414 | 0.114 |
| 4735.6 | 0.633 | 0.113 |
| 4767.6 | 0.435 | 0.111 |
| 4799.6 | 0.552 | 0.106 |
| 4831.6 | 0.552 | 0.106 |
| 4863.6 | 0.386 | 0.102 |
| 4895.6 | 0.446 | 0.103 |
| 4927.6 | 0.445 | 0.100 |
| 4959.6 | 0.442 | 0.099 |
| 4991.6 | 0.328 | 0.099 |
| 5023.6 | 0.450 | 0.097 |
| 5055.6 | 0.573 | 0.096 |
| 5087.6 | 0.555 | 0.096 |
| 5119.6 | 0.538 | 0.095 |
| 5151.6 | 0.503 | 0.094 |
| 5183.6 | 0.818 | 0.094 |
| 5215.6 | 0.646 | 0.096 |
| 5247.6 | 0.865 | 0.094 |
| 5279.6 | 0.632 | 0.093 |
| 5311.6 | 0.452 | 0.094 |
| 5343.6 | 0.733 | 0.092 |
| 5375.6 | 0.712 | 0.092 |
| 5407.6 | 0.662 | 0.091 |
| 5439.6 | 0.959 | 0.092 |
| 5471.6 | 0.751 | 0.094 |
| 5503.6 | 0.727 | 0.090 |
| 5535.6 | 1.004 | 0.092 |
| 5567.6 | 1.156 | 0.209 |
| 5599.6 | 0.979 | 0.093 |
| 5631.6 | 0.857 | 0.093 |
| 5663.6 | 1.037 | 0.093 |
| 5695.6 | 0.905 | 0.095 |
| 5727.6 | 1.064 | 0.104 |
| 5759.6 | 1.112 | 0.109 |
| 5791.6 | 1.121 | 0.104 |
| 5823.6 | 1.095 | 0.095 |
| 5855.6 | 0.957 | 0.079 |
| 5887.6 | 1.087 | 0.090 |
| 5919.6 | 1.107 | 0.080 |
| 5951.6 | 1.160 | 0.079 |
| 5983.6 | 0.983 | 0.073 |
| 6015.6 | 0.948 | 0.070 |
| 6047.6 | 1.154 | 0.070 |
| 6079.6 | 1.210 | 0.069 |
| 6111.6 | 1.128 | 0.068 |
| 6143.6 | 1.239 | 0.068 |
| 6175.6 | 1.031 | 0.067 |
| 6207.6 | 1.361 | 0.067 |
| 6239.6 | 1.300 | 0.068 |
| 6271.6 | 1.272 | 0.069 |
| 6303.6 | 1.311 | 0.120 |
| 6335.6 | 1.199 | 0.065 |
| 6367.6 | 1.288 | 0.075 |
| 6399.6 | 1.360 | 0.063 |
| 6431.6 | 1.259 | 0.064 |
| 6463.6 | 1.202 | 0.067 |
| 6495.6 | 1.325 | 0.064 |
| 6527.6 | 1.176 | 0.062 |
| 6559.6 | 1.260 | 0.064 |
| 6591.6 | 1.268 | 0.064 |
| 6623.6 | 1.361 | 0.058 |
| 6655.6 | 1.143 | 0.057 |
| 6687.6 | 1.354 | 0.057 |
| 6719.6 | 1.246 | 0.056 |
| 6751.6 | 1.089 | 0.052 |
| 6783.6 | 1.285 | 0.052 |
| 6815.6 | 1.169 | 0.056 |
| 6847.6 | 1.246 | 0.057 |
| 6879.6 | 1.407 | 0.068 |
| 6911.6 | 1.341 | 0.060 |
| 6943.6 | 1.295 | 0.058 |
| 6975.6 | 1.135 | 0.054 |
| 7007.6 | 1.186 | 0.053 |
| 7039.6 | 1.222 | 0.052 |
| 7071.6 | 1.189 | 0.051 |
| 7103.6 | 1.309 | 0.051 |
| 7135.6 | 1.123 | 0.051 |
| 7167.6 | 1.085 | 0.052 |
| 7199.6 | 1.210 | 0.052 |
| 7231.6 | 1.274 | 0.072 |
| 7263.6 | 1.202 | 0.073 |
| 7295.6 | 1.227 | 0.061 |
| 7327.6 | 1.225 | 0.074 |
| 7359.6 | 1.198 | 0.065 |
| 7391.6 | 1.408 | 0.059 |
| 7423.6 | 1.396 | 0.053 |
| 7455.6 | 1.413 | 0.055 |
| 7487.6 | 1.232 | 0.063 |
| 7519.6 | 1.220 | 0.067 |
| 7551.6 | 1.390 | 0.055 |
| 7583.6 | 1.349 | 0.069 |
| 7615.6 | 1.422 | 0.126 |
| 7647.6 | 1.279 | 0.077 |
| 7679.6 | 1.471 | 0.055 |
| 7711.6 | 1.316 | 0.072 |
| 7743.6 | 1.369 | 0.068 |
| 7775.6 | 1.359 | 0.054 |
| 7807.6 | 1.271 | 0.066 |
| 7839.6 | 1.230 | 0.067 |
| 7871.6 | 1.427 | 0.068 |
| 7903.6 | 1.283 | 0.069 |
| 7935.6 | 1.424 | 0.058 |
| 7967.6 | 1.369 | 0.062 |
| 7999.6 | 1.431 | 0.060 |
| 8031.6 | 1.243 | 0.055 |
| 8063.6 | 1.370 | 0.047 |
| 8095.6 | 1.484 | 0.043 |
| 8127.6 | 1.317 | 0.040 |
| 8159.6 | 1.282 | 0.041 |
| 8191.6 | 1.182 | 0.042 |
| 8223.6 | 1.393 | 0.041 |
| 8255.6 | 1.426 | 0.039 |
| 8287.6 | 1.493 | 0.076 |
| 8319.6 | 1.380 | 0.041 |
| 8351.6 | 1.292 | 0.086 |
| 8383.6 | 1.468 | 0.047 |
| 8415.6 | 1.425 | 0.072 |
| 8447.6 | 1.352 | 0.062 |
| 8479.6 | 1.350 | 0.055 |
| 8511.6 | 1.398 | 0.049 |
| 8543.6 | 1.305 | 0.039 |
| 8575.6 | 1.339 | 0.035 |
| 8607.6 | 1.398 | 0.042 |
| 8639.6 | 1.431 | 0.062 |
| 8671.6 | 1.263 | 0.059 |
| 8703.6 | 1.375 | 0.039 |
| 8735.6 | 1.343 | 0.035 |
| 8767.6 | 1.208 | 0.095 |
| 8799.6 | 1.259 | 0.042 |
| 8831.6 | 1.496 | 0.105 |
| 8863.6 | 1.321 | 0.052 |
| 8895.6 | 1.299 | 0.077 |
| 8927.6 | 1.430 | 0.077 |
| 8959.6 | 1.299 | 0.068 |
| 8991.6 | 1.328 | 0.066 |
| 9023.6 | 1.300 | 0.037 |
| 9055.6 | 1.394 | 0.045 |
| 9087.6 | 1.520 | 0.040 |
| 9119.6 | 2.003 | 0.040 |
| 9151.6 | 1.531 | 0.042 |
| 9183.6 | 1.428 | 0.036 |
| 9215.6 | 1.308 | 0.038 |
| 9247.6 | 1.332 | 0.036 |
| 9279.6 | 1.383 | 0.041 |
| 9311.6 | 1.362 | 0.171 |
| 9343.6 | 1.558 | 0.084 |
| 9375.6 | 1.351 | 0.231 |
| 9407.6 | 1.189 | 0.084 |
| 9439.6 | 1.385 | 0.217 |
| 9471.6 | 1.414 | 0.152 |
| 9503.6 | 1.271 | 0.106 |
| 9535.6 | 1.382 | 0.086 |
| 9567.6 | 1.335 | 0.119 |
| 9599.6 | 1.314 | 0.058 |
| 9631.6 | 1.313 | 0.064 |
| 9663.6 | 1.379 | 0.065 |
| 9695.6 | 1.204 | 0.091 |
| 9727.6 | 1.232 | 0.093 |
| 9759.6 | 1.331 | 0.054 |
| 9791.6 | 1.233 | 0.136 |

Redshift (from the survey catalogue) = 0.388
